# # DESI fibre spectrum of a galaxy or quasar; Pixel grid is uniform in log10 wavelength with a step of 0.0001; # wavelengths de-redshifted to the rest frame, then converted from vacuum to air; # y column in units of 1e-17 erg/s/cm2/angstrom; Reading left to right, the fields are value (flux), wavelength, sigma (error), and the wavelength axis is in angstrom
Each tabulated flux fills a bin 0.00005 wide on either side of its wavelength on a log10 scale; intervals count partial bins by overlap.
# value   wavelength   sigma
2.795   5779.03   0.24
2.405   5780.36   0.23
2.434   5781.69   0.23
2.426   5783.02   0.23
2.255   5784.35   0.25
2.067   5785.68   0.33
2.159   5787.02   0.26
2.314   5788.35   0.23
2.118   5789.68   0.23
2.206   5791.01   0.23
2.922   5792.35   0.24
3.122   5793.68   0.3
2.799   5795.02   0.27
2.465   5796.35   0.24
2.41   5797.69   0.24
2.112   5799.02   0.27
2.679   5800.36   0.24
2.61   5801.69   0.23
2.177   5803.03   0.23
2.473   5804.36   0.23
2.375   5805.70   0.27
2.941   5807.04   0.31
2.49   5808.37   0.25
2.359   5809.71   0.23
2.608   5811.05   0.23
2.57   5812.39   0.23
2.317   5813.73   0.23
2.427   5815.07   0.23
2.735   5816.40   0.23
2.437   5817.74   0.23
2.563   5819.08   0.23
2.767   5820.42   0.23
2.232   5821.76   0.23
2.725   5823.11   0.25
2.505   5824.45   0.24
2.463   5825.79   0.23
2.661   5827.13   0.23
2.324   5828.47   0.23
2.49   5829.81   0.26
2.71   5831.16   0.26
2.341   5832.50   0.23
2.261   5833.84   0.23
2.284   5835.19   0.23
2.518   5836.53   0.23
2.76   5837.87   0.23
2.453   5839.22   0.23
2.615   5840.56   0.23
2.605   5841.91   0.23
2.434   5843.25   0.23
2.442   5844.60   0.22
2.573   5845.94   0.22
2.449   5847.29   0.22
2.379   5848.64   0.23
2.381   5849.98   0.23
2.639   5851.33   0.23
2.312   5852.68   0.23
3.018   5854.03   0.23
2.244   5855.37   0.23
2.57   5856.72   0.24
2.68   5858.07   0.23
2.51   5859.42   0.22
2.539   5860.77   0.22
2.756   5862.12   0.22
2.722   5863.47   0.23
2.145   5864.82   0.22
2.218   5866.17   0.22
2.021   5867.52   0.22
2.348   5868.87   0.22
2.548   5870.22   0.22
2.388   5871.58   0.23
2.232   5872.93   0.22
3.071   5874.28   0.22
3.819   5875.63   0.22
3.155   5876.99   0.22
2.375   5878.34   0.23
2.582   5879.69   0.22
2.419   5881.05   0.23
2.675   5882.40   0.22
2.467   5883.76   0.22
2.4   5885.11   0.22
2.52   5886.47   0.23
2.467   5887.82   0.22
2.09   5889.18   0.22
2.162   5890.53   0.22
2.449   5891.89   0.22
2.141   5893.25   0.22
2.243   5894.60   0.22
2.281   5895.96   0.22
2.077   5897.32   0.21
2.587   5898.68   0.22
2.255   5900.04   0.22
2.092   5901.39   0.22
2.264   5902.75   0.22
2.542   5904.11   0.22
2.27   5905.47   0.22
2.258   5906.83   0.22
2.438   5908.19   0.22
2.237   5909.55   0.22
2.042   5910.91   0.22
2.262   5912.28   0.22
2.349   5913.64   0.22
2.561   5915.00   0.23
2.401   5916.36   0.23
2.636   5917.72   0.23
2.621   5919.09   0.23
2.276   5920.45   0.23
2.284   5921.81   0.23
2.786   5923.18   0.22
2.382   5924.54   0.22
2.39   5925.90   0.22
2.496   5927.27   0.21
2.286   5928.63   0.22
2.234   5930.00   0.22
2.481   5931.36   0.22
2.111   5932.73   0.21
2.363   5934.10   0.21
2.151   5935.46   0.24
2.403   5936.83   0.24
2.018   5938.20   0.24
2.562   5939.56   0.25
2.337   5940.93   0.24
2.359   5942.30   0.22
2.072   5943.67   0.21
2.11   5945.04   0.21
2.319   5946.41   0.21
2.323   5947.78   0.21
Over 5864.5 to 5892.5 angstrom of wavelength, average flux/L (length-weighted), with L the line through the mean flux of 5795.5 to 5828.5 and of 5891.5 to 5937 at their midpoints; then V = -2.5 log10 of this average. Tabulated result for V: -0.05 mag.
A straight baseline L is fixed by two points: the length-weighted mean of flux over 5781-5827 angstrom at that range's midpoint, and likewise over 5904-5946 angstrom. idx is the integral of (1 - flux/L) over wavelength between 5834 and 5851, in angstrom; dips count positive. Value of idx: -0.4 angstrom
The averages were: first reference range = 2.48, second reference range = 2.34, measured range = 2.49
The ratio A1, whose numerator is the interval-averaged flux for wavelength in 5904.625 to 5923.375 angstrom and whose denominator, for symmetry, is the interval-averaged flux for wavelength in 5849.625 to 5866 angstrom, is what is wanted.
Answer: 0.94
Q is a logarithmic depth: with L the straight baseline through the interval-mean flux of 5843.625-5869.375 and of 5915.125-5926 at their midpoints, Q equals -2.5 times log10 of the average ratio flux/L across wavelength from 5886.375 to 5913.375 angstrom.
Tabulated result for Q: 0.09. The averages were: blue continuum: 2.47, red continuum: 2.48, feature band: 2.28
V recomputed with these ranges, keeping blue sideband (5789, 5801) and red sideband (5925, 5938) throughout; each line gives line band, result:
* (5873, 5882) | -0.19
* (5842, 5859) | -0.03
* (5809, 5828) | -0.01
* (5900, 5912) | 0.04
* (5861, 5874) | 0.01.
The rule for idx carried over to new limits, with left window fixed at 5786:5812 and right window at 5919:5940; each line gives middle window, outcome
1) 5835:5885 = -2.6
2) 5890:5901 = 0.5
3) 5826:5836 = 0.1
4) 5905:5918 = 0.2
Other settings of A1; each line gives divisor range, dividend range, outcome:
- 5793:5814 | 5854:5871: 0.97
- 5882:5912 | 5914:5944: 1.03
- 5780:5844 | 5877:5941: 0.95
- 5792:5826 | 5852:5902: 0.97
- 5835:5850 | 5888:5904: 0.90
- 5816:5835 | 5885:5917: 0.92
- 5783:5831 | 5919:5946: 0.94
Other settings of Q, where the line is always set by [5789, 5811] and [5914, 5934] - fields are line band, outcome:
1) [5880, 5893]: 0.02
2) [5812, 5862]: -0.01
